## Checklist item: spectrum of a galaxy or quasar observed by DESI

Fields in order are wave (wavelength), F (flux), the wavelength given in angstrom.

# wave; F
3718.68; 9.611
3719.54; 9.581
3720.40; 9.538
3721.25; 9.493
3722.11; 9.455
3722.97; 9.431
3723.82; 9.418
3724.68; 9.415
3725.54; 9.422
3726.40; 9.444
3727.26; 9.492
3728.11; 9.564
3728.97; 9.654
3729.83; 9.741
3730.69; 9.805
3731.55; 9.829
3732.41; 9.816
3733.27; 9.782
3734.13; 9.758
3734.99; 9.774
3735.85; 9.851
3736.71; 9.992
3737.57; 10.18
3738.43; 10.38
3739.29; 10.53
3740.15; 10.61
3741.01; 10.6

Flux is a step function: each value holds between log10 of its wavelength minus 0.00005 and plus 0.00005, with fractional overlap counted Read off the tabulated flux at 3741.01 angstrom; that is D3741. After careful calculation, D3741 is 10.6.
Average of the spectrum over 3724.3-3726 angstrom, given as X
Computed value 9.4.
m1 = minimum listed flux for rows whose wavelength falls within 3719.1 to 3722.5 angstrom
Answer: 9.455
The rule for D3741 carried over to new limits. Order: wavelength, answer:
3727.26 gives 9.492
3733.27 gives 9.782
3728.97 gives 9.654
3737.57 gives 10.18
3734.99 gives 9.774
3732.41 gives 9.816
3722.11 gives 9.455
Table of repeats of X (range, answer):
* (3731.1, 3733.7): 9.8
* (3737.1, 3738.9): 10.3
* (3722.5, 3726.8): 9.42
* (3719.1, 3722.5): 9.51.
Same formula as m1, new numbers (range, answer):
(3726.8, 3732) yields 9.492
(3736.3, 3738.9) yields 9.992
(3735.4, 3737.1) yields 9.851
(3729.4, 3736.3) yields 9.741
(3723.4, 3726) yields 9.415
